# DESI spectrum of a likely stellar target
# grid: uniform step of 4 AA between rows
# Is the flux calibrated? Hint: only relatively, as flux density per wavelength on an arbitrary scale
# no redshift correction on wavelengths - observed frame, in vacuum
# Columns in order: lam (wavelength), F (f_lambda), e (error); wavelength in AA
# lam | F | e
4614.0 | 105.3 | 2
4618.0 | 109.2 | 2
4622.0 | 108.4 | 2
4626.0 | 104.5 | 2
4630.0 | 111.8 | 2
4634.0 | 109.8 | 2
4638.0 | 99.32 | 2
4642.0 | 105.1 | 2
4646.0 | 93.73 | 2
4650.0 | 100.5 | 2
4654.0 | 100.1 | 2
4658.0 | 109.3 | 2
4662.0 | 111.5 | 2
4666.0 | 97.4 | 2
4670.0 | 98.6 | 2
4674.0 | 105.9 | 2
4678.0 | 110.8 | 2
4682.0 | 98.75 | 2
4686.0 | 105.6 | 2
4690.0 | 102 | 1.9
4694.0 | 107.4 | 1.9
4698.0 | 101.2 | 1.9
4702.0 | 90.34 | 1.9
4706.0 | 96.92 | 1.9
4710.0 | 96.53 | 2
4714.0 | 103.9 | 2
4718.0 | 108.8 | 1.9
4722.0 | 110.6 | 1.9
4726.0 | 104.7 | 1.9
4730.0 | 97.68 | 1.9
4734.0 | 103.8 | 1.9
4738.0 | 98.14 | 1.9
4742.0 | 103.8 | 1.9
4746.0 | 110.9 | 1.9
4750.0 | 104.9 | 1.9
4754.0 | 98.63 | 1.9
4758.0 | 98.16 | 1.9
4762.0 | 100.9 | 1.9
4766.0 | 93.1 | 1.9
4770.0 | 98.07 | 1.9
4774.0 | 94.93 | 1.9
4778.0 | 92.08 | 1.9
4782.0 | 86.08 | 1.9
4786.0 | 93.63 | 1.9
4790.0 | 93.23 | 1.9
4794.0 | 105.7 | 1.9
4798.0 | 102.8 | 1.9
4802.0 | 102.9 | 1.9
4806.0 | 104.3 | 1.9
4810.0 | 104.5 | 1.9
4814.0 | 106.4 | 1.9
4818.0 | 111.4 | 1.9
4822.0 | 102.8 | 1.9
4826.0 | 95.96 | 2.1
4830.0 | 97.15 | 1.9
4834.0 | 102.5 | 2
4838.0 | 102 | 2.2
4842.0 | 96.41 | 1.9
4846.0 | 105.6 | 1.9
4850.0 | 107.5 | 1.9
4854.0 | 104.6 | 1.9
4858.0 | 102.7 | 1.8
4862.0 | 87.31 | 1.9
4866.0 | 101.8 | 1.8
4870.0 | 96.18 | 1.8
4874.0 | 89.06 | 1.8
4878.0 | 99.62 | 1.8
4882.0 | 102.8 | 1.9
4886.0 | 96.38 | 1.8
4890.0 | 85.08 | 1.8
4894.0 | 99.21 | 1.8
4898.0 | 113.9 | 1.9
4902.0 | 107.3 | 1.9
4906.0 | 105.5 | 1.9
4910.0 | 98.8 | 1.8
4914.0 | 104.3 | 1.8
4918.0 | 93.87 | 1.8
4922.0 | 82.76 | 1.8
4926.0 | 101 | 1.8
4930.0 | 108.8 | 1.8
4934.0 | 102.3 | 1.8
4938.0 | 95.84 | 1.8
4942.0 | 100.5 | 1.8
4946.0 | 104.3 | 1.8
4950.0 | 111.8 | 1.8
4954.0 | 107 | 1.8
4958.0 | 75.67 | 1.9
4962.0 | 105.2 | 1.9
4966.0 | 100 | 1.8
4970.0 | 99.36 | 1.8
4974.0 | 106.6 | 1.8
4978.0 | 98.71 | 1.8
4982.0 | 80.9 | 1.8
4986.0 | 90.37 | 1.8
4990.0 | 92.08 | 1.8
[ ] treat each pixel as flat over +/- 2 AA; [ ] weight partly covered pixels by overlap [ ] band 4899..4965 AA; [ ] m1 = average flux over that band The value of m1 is 101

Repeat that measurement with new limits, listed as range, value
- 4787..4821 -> 104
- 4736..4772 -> 101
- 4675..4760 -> 103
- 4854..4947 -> 99.2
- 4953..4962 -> 92.7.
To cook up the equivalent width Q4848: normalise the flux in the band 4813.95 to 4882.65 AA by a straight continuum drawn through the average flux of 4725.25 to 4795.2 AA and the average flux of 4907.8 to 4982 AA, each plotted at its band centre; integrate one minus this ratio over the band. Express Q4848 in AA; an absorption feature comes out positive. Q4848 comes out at -1.0 AA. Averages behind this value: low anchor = 98.6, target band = 100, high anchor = 99.3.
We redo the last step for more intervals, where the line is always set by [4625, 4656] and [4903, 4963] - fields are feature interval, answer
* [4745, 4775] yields 0.6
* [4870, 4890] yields 0.9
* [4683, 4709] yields 0.5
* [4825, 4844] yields 0.4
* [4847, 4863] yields -0.1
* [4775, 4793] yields 1.6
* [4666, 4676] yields 0.1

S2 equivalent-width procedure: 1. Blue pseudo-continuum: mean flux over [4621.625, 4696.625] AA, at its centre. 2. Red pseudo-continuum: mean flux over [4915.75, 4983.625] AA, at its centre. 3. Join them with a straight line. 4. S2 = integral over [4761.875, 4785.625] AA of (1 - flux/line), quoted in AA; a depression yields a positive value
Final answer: 1.94 AA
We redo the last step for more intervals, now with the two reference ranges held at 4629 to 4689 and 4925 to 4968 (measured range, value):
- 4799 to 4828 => -0.5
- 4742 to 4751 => -0.4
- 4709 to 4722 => -0.2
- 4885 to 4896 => 0.9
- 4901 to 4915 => -0.3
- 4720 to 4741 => 0.0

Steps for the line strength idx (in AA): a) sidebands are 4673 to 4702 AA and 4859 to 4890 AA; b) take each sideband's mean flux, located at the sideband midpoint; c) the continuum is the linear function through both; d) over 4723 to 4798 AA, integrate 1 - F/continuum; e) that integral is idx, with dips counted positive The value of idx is 1.0 AA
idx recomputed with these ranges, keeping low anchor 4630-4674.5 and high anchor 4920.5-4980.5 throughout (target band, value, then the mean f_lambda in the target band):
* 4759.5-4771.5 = 0.54 AA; 97.4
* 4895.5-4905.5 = -0.87 AA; 109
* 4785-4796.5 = 0.41 AA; 98.1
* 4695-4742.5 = 0.47 AA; 101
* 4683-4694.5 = -0.16 AA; 104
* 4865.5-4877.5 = 0.64 AA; 95.4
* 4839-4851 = -0.19 AA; 103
